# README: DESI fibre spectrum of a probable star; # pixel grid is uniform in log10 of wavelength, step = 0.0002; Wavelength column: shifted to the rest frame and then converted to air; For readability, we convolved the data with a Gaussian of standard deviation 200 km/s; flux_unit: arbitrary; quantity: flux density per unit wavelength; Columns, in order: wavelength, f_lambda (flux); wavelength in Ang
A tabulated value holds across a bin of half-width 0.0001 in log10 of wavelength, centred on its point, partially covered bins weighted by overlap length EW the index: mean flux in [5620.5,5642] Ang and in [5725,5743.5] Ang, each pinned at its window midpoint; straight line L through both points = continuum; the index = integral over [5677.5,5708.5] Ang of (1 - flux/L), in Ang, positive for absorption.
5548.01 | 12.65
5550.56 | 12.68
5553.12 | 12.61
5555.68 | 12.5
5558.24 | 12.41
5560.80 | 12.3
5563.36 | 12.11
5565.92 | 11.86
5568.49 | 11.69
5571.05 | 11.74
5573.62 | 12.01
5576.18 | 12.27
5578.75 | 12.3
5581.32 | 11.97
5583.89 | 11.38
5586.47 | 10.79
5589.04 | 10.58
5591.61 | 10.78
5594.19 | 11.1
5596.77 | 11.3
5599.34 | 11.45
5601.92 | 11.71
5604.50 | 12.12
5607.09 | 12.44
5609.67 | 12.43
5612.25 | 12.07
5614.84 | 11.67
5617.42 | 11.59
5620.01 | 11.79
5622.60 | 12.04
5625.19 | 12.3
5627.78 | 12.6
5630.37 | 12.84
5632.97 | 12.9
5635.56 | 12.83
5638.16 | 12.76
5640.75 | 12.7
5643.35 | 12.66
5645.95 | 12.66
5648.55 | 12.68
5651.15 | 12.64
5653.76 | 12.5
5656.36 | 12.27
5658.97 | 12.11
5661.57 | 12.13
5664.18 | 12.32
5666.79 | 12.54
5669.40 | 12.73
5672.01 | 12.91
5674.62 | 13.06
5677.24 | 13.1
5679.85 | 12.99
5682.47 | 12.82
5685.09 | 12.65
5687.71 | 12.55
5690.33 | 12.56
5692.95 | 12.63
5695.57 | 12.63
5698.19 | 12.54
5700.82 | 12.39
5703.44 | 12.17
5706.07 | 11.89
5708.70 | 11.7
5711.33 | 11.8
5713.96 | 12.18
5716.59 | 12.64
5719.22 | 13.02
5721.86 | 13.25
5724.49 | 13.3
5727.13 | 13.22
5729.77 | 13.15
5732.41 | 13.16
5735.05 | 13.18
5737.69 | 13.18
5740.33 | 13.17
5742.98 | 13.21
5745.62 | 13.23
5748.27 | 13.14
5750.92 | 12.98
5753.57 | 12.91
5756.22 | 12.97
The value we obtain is 1.02 Ang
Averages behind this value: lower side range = 12.6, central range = 12.5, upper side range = 13.2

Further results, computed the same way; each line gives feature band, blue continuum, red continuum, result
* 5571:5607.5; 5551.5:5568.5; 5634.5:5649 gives 2.49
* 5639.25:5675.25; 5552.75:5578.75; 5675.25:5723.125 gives -0.43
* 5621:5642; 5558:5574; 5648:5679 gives -0.37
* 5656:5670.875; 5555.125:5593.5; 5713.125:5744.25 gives 0.18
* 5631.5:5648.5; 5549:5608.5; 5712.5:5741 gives -0.57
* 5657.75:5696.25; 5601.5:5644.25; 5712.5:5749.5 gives 0.15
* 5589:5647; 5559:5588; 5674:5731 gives 0.20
